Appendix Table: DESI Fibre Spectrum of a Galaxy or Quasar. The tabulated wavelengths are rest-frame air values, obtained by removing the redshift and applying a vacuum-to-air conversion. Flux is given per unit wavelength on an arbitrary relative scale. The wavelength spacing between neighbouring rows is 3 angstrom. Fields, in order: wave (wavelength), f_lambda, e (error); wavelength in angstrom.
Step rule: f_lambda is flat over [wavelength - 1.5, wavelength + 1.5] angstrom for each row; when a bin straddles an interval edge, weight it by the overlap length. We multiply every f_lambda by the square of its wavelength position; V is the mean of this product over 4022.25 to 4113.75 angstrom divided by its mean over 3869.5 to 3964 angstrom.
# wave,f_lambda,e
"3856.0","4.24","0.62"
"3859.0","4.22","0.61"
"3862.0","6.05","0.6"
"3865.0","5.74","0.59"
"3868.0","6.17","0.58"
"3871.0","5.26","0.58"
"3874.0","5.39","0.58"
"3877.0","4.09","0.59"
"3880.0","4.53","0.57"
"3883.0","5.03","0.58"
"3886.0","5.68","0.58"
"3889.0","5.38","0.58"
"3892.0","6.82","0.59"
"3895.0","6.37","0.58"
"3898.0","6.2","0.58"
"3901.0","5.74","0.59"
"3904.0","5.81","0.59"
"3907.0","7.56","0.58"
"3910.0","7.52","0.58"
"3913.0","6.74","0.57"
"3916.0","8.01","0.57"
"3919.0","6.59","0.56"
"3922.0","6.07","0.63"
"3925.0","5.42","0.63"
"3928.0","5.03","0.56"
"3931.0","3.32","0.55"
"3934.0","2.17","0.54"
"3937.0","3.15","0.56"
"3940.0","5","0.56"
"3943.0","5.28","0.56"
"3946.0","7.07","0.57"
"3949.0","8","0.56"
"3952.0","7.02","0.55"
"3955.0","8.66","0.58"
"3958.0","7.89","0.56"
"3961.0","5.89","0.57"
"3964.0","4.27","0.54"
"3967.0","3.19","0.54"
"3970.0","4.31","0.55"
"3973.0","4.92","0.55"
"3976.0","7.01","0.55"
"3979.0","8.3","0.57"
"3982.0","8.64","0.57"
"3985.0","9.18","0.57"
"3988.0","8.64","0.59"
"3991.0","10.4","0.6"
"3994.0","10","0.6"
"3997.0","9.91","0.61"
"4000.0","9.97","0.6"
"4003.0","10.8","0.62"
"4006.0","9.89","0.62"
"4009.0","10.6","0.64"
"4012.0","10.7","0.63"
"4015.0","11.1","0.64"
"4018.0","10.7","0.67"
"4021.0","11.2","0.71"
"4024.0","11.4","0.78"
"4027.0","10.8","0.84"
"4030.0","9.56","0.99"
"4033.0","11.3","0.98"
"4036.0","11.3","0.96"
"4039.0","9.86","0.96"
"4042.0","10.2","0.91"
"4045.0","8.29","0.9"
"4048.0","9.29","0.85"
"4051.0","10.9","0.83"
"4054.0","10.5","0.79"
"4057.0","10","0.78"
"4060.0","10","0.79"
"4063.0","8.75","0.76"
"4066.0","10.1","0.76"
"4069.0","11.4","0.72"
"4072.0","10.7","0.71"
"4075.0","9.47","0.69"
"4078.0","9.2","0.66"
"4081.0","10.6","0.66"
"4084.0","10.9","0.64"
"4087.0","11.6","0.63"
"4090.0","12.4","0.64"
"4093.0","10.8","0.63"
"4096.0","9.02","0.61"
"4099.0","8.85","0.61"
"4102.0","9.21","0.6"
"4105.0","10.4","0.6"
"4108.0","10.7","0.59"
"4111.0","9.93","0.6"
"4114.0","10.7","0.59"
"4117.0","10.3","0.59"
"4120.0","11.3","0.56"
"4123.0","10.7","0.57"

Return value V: 1.88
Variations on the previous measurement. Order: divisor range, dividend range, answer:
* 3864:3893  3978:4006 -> 1.89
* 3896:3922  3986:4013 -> 1.57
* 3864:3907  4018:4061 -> 1.98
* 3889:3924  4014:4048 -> 1.69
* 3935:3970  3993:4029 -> 1.87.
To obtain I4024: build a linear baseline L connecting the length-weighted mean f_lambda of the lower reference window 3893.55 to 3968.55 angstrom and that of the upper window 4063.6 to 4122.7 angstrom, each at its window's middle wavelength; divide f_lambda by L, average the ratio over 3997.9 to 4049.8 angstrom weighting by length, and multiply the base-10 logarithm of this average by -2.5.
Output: -0.23 mag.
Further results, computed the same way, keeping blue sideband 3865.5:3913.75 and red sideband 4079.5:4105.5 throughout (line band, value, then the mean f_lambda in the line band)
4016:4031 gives -0.21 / 10.8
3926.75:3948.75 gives 0.45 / 4.63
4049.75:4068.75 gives -0.05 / 10.1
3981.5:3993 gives -0.15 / 9.3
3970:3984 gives 0.13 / 6.98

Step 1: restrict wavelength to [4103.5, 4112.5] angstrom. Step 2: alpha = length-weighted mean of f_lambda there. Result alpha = 10.3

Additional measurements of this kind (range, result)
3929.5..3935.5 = 2.74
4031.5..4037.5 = 11.3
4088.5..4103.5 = 10.1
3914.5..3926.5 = 6.52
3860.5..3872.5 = 5.8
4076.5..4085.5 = 10.2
